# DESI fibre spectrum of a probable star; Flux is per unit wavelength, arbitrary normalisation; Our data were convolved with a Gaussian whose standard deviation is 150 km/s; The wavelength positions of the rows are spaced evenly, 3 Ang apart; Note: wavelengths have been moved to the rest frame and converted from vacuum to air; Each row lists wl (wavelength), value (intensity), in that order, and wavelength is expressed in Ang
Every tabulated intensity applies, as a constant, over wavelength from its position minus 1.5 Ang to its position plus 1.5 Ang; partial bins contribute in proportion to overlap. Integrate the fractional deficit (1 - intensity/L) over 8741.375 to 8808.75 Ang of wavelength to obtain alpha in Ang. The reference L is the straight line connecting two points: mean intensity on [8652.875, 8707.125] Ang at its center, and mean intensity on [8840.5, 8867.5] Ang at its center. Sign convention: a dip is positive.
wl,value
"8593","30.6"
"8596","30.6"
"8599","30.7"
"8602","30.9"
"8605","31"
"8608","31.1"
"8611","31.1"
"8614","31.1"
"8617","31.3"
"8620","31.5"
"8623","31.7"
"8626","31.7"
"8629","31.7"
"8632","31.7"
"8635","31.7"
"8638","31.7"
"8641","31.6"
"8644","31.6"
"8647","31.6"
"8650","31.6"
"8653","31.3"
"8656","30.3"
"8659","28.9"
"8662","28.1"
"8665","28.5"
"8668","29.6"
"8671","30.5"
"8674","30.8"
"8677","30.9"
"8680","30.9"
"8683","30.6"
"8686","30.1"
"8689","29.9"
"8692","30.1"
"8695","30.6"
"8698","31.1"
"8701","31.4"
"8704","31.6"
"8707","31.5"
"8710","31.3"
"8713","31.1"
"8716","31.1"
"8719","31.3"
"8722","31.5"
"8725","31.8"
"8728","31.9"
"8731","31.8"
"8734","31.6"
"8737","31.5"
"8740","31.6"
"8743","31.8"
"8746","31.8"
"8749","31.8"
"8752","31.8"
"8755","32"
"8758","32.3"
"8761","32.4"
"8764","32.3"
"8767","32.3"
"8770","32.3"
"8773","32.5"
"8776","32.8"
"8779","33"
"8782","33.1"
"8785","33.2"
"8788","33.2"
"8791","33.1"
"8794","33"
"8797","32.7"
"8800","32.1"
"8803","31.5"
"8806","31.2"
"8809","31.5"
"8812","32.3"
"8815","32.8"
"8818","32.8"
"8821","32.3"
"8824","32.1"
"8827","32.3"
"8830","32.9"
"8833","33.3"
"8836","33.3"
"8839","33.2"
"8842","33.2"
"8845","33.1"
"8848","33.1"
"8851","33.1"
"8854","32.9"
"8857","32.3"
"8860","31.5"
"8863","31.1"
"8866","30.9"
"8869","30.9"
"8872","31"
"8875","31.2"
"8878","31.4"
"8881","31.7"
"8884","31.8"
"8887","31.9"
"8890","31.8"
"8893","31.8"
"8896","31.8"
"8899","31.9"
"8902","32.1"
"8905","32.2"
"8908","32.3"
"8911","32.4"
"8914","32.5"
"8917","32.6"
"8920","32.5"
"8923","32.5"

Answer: -2.00 Ang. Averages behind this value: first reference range 30.3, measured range 32.4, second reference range 32.4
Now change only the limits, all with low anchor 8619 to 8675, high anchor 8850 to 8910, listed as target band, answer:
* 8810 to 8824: -0.4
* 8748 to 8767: -0.5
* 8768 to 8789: -1.0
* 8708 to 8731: -0.2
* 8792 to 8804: -0.4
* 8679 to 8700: 0.4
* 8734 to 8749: -0.2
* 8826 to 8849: -1.1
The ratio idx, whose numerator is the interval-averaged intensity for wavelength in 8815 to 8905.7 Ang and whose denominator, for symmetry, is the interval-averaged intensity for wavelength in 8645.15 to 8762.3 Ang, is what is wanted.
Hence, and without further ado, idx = 1.04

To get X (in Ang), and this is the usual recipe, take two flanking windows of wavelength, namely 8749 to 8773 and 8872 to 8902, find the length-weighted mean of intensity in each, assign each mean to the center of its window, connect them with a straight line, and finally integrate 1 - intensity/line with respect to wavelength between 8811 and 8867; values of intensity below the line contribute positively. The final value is -1.2 Ang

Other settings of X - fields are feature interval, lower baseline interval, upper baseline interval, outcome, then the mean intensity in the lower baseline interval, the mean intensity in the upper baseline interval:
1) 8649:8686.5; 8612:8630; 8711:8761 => 1.69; 31.5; 31.7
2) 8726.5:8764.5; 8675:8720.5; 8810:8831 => -0.45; 30.9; 32.5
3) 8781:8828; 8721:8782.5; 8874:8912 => -0.65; 32.1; 31.9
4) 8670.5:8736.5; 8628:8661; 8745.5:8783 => 1.42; 31.2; 32.3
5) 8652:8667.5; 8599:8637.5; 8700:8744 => 1.01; 31.4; 31.5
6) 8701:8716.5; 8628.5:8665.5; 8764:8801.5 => 0.18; 30.8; 32.8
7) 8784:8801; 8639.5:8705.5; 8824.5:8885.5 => -0.68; 30.5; 32.2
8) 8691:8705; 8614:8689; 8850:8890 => 0.01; 30.8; 31.7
